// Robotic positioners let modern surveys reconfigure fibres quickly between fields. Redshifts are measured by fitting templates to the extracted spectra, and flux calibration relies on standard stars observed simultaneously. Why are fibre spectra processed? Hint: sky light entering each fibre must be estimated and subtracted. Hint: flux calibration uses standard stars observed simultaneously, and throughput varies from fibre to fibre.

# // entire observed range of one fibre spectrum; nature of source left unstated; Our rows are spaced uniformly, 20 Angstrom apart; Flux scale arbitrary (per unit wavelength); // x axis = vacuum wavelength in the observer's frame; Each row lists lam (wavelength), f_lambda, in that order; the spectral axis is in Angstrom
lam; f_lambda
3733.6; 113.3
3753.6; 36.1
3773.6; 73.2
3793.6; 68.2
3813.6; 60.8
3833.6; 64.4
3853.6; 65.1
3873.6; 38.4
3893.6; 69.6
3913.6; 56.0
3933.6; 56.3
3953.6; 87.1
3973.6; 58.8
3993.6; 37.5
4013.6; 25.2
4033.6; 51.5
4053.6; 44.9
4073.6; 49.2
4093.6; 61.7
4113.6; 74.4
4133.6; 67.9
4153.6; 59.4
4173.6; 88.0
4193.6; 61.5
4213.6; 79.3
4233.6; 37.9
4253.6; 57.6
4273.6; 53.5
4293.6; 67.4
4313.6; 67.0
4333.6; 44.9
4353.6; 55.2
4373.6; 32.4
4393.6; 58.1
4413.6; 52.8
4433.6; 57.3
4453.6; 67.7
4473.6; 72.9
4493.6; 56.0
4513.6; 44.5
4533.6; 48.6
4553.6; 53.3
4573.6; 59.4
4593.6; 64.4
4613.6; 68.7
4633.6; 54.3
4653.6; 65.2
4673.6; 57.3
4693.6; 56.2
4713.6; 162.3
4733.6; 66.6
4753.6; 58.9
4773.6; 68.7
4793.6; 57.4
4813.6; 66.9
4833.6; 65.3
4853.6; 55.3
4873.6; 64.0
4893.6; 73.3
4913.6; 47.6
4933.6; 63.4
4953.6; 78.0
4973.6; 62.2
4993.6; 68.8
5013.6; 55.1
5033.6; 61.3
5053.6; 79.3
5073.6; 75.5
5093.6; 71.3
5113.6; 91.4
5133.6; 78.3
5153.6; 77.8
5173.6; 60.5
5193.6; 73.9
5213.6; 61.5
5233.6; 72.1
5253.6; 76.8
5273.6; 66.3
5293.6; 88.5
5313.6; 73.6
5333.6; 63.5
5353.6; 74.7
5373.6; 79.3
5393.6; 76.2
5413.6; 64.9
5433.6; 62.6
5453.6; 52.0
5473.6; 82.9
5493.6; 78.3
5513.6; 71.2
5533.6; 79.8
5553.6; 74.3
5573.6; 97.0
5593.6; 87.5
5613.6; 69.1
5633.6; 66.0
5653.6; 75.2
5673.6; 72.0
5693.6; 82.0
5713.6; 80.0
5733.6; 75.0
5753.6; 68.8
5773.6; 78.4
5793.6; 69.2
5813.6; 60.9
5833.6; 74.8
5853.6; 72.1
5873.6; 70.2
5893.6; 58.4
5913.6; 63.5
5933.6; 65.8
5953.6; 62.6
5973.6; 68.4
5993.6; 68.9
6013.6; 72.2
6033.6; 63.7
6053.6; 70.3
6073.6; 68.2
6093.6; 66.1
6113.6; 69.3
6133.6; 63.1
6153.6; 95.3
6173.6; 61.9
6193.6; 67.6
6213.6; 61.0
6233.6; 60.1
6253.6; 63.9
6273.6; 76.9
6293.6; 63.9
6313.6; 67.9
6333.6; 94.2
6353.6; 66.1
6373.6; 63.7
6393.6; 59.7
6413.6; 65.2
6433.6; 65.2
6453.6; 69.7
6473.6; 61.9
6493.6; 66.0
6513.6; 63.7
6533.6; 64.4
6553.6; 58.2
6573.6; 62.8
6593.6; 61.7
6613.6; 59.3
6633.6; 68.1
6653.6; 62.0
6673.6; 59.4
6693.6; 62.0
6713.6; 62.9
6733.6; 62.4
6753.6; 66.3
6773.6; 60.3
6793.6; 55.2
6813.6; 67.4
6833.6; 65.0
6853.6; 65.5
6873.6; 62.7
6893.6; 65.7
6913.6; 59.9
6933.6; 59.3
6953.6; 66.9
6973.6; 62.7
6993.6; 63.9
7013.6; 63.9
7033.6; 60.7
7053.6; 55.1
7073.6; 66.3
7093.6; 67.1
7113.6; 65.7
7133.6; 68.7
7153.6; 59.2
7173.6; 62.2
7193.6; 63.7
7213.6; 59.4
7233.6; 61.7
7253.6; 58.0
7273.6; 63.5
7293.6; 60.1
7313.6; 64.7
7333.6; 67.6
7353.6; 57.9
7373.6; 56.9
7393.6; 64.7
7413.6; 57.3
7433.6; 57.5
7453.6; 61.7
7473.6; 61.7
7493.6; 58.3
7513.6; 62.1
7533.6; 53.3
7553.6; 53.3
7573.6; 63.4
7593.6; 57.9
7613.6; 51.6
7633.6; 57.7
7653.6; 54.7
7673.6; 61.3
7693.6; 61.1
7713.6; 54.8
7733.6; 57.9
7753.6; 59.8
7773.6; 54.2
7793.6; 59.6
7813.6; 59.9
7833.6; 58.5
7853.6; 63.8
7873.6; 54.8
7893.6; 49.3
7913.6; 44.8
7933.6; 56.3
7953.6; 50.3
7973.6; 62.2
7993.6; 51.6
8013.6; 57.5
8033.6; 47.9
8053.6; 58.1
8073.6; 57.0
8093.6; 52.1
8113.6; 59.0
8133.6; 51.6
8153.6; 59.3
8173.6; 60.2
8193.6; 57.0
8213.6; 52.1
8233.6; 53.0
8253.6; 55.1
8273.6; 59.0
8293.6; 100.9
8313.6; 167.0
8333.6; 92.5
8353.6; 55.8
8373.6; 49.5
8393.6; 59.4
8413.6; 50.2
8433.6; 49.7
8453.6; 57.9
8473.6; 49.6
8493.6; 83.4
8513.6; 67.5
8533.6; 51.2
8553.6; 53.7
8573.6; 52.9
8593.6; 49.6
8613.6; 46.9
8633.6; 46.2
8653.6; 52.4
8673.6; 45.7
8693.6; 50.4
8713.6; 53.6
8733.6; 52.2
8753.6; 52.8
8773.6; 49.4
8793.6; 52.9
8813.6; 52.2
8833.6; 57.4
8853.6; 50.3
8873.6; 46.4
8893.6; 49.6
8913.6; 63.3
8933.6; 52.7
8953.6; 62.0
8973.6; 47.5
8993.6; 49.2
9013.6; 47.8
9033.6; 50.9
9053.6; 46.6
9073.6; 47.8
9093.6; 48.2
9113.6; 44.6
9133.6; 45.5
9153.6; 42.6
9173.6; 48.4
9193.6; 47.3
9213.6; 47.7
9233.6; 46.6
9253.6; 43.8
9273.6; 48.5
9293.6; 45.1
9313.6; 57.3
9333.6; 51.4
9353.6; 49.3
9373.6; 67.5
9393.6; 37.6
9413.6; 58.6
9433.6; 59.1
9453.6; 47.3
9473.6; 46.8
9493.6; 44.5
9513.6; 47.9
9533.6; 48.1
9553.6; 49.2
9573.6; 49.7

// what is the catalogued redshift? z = 0.265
